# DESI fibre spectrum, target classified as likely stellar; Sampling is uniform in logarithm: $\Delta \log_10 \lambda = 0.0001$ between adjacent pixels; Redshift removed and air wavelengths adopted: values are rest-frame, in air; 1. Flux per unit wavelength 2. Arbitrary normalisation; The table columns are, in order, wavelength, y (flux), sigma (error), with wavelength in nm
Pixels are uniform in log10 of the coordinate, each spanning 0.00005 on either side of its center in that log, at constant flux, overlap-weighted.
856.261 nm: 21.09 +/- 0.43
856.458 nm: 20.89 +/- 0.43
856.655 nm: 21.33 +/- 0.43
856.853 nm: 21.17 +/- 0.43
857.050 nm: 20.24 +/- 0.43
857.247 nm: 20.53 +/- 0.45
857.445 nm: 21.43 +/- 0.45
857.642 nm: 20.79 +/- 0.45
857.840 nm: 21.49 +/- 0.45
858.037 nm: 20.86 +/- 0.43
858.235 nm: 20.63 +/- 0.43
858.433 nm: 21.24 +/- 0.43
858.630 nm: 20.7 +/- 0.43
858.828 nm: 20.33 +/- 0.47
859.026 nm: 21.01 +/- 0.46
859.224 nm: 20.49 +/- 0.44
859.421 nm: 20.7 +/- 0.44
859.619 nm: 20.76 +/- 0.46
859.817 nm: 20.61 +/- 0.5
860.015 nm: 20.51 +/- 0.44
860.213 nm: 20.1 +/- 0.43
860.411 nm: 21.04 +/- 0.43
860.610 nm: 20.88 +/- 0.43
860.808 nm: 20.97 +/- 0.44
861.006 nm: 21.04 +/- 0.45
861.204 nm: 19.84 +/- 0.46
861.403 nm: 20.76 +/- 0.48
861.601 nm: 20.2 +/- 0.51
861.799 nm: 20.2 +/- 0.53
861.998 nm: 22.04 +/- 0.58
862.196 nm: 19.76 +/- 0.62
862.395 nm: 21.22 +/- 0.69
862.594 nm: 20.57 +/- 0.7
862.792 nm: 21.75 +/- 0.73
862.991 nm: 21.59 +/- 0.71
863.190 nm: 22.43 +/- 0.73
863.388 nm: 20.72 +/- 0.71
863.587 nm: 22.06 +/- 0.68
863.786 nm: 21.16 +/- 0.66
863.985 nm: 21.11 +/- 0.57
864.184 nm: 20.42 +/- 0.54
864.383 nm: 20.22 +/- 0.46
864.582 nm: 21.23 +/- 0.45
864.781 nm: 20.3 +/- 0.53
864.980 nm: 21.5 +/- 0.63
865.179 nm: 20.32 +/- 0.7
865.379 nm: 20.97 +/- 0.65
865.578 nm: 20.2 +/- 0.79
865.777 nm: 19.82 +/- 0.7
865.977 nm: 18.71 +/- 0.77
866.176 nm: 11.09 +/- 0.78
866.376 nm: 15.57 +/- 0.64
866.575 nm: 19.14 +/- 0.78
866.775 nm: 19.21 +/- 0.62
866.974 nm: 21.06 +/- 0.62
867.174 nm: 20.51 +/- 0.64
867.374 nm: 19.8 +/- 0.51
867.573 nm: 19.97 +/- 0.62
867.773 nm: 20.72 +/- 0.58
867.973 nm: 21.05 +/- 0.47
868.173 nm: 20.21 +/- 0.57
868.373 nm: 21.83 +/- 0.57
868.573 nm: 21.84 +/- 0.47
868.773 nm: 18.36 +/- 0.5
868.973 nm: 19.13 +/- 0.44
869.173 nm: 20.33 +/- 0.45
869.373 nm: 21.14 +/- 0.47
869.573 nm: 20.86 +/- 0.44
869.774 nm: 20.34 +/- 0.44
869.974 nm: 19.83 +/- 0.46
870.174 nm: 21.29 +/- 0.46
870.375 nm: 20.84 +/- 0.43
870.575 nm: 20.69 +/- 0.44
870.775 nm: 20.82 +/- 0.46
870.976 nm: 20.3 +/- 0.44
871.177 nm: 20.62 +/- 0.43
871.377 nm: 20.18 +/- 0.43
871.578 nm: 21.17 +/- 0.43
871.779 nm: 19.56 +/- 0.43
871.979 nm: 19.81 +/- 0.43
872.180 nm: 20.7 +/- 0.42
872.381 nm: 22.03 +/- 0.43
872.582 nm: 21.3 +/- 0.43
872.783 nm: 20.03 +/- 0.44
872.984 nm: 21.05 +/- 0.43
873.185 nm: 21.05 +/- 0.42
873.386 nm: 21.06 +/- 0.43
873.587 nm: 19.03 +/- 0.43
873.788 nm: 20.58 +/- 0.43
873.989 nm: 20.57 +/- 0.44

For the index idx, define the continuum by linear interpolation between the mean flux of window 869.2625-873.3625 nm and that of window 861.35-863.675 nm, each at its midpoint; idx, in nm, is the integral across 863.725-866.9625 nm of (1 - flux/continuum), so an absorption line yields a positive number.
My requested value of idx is 0.235 nm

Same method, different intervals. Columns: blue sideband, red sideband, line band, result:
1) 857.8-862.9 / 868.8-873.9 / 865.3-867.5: 0.20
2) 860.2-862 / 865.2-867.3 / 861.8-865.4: -0.25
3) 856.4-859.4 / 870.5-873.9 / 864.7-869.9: 0.23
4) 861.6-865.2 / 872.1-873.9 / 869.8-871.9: 0.03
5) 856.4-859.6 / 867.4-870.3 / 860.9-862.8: 0.00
